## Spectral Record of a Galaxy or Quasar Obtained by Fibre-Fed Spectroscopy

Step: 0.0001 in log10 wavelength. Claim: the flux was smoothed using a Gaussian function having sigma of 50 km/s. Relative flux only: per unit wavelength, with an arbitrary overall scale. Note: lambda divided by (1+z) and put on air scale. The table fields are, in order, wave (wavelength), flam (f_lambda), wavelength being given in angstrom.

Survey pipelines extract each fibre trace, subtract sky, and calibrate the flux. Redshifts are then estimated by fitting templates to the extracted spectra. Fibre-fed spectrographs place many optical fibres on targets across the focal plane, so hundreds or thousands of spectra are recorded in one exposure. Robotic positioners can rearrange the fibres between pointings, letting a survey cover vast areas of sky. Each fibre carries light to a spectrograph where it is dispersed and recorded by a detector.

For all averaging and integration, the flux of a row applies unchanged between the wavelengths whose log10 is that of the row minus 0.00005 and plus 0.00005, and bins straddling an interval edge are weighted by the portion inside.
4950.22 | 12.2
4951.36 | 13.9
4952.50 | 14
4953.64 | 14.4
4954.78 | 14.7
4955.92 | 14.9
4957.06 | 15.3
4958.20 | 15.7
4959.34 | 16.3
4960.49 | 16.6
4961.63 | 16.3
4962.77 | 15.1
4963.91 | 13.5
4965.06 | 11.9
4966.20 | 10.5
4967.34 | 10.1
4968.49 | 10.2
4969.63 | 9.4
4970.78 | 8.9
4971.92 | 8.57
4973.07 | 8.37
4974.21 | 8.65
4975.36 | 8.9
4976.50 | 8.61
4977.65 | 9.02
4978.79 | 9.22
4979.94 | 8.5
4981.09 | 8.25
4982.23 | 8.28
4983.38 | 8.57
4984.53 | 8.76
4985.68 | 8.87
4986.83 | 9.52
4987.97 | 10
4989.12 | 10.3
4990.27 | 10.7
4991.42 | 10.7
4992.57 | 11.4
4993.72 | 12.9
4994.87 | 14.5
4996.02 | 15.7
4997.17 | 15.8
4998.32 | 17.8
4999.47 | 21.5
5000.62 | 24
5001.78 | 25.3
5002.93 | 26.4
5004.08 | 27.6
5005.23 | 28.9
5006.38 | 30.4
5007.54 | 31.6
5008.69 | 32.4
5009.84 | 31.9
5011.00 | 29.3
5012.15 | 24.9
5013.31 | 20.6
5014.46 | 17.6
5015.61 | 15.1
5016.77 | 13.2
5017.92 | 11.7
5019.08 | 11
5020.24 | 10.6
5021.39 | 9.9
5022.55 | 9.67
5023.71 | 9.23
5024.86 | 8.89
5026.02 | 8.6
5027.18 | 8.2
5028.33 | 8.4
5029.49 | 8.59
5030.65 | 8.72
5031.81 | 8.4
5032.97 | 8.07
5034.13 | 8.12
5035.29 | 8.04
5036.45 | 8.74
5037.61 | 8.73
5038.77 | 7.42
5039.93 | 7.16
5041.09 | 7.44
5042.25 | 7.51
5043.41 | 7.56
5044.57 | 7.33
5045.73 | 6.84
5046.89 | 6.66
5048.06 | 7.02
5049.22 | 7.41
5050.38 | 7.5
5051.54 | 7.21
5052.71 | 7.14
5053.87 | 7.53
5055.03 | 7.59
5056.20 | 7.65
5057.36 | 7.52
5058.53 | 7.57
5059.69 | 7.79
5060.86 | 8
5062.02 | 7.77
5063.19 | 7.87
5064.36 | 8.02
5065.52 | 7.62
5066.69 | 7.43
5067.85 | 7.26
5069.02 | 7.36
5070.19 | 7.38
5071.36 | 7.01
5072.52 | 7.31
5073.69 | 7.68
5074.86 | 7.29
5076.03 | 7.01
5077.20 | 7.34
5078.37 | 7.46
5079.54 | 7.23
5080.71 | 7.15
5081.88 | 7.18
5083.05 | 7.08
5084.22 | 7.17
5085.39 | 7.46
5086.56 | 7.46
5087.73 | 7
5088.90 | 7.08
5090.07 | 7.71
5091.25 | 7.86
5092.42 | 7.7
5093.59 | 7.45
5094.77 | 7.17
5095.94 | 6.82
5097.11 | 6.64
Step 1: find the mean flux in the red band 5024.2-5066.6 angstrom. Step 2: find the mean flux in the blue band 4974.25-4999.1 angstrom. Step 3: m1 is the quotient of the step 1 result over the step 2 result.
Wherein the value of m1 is 0.72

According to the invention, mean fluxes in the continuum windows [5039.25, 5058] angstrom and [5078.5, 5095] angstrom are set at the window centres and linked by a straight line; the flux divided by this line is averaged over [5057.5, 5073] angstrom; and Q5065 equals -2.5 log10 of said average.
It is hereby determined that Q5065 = -0.04 mag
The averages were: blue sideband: 7.32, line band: 7.57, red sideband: 7.34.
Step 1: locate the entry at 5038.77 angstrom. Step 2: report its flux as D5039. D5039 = 7.42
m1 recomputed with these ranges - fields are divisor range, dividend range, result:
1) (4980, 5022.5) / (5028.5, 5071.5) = 0.45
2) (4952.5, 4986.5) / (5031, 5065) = 0.68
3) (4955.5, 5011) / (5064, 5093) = 0.49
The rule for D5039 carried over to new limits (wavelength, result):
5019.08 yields 11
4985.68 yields 8.87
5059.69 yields 7.79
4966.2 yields 10.5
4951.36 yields 13.9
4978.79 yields 9.22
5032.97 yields 8.07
